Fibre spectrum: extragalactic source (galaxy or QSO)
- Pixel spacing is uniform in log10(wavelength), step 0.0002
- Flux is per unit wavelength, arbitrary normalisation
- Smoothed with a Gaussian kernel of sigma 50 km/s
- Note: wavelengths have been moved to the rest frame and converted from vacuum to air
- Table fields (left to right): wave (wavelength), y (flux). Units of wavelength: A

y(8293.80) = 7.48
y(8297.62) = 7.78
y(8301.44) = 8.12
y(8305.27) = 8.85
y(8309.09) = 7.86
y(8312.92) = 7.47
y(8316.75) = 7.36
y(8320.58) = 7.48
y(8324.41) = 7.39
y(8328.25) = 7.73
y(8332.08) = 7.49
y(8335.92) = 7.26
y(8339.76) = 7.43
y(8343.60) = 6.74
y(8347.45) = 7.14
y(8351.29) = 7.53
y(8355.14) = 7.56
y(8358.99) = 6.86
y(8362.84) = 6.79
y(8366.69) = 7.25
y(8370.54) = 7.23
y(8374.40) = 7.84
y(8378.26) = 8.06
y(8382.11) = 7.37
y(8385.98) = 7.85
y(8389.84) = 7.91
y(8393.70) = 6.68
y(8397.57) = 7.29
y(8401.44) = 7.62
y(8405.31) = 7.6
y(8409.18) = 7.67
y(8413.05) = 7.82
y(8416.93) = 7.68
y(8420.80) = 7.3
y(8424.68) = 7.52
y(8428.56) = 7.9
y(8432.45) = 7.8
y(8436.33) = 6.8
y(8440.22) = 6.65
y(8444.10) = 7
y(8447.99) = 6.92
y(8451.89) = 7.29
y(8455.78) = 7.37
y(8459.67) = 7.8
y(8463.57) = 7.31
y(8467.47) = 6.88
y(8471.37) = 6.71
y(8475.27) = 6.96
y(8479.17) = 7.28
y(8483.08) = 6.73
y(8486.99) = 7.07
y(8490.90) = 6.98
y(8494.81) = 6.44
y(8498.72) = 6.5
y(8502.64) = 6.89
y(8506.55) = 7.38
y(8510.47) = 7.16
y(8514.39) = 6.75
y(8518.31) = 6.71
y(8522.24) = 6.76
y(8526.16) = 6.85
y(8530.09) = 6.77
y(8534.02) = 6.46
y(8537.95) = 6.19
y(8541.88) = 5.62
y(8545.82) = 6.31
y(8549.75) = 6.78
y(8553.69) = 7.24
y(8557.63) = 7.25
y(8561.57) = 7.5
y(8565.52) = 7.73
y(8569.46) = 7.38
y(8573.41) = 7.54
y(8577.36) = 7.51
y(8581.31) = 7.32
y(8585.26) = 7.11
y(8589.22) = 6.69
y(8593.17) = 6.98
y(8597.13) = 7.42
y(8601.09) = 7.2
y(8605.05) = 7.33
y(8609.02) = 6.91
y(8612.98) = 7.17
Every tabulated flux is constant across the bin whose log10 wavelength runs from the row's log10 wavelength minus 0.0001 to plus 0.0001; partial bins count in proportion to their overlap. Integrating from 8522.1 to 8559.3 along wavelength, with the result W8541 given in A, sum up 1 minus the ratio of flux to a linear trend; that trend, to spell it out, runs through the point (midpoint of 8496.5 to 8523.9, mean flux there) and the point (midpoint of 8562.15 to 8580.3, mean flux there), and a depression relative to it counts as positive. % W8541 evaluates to 3.0 A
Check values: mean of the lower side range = 6.88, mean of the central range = 6.61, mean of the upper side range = 7.52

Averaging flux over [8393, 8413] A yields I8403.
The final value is 7.46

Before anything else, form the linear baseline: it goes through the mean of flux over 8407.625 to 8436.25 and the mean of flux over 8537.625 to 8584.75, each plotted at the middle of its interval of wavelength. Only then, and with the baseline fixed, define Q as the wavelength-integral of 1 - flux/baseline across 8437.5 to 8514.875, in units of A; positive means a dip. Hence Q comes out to 4.1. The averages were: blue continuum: 7.61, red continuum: 7.06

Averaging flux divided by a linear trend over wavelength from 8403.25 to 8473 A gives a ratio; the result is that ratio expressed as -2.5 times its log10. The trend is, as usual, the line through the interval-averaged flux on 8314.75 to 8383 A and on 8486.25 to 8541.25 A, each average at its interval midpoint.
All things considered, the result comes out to -0.05 mag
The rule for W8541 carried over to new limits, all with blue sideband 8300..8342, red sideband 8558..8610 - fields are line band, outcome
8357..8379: 0.85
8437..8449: 1.03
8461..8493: 1.87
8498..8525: 1.80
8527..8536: 0.88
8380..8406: 0.30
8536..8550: 2.26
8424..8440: 0.20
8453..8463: -0.08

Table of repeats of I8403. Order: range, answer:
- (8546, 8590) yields 7.25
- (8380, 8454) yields 7.41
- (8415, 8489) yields 7.21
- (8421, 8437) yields 7.54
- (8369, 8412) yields 7.56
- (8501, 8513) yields 7.13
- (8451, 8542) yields 6.89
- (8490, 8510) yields 6.86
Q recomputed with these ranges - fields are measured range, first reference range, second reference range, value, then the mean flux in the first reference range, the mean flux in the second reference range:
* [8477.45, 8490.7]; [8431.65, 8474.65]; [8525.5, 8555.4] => -0.2 A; 7.12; 6.51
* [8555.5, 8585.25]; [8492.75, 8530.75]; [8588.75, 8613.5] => -1.8 A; 6.82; 7.12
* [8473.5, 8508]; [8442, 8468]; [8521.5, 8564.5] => 0.6 A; 7.24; 6.72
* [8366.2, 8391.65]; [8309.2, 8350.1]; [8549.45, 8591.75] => -1.1 A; 7.37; 7.29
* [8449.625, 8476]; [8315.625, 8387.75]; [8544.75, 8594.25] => 0.3 A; 7.39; 7.2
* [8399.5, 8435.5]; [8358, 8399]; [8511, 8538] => -2.1 A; 7.39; 6.7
